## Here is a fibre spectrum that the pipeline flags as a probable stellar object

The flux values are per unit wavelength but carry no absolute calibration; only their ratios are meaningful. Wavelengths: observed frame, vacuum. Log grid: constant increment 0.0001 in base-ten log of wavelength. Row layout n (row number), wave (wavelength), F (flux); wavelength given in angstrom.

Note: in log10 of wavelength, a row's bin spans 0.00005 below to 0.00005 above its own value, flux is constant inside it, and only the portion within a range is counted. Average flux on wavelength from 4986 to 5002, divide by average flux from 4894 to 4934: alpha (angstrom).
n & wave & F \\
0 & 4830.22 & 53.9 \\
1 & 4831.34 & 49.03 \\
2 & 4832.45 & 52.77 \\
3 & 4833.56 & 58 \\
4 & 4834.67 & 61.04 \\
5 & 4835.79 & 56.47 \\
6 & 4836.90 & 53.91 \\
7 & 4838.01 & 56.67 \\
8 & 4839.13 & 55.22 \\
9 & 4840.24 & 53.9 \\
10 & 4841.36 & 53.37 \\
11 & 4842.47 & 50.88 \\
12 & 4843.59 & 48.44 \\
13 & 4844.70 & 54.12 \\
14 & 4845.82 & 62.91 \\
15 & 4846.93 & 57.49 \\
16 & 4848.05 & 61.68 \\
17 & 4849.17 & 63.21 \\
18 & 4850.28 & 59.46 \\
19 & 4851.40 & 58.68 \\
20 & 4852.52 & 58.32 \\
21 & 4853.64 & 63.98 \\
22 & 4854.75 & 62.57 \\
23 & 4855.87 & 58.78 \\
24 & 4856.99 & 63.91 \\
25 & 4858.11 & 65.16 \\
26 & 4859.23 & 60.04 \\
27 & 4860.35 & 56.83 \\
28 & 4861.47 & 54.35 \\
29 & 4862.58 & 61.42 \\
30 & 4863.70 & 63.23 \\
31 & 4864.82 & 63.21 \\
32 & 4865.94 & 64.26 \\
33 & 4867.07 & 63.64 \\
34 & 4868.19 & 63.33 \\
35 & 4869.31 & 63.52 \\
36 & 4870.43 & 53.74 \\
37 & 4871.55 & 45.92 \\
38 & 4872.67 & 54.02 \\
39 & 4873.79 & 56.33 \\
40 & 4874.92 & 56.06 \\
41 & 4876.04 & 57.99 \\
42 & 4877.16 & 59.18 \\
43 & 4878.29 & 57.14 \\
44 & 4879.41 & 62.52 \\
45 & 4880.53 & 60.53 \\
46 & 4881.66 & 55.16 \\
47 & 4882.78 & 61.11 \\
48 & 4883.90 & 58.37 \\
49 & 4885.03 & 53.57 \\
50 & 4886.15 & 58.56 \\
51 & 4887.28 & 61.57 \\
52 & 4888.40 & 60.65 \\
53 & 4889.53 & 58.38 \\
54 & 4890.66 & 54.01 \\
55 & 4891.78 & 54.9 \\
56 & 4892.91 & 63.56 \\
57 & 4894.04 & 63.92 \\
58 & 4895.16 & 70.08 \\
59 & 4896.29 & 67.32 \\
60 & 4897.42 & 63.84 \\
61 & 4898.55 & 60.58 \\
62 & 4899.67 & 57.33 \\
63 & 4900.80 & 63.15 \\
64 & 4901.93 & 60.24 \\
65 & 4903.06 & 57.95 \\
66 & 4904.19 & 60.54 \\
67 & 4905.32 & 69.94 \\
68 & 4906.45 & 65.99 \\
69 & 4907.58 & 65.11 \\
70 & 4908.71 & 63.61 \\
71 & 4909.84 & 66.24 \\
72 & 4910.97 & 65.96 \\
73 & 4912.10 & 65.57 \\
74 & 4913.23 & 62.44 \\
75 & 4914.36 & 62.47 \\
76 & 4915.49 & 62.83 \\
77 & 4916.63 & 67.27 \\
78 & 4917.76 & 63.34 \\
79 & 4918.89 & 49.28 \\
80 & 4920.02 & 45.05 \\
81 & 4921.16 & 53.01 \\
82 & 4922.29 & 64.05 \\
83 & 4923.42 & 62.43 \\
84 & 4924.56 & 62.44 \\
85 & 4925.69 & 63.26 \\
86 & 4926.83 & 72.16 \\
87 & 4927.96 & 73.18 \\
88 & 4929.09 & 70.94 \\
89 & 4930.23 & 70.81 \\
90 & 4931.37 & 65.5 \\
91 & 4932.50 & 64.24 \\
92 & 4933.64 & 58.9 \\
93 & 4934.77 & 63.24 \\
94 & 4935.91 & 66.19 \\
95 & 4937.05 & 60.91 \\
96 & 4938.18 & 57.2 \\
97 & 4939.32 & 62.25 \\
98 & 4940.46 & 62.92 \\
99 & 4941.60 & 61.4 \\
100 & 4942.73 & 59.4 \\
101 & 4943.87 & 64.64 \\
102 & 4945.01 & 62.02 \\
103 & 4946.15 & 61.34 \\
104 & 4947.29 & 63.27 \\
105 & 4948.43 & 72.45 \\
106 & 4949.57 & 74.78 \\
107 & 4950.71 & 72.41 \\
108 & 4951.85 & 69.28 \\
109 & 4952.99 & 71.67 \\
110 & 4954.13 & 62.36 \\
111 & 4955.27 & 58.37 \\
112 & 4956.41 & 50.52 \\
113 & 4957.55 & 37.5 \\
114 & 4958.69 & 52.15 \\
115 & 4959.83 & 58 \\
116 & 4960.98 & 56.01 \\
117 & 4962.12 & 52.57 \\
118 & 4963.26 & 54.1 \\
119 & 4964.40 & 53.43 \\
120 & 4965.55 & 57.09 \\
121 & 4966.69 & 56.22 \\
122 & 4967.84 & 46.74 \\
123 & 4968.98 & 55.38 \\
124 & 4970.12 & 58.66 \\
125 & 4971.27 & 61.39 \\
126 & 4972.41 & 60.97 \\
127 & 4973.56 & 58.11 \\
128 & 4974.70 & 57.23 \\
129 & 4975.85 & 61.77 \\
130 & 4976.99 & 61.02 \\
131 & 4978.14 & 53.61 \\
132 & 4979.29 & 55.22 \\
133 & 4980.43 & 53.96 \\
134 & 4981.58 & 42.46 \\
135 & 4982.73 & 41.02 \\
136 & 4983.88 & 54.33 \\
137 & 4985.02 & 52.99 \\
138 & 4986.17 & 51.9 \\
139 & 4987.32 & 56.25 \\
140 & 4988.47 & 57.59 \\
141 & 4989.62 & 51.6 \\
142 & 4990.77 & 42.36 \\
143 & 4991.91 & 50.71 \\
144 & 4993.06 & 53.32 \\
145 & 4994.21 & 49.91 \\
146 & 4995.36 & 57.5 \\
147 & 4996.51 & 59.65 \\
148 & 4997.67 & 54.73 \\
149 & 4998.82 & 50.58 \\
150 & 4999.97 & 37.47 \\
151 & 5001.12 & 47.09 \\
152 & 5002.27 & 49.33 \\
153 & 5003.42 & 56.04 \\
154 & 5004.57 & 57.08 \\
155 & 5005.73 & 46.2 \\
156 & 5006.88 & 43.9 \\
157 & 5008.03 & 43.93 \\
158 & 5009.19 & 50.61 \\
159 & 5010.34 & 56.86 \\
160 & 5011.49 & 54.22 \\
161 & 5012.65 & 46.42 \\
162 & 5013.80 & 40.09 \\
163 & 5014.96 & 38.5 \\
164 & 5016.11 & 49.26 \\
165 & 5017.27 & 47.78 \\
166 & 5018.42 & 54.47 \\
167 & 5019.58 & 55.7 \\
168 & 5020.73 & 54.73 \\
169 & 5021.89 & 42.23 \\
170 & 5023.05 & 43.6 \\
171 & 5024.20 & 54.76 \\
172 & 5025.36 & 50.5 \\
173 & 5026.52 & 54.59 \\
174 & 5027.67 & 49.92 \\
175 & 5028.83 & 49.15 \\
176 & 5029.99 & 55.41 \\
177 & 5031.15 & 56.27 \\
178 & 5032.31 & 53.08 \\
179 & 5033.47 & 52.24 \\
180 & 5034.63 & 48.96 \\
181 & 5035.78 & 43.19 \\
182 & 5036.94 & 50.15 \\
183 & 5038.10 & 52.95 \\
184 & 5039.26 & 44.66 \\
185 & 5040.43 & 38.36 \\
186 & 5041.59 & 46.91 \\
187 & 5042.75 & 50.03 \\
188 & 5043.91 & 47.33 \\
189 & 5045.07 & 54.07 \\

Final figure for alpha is 0.8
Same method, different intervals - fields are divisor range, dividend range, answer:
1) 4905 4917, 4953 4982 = 0.85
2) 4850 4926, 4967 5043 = 0.85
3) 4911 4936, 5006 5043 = 0.78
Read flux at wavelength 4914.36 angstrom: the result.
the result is 62.47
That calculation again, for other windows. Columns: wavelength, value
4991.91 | 50.71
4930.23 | 70.81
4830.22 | 53.9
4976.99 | 61.02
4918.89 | 49.28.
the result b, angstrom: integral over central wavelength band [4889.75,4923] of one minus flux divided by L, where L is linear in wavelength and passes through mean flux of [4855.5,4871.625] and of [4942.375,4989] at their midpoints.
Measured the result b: -1.3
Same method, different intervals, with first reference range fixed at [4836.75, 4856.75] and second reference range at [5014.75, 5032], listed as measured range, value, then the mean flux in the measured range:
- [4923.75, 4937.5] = -2.94 angstrom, 65.9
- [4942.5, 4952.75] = -2.55 angstrom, 67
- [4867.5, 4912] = -3.56 angstrom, 60.4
